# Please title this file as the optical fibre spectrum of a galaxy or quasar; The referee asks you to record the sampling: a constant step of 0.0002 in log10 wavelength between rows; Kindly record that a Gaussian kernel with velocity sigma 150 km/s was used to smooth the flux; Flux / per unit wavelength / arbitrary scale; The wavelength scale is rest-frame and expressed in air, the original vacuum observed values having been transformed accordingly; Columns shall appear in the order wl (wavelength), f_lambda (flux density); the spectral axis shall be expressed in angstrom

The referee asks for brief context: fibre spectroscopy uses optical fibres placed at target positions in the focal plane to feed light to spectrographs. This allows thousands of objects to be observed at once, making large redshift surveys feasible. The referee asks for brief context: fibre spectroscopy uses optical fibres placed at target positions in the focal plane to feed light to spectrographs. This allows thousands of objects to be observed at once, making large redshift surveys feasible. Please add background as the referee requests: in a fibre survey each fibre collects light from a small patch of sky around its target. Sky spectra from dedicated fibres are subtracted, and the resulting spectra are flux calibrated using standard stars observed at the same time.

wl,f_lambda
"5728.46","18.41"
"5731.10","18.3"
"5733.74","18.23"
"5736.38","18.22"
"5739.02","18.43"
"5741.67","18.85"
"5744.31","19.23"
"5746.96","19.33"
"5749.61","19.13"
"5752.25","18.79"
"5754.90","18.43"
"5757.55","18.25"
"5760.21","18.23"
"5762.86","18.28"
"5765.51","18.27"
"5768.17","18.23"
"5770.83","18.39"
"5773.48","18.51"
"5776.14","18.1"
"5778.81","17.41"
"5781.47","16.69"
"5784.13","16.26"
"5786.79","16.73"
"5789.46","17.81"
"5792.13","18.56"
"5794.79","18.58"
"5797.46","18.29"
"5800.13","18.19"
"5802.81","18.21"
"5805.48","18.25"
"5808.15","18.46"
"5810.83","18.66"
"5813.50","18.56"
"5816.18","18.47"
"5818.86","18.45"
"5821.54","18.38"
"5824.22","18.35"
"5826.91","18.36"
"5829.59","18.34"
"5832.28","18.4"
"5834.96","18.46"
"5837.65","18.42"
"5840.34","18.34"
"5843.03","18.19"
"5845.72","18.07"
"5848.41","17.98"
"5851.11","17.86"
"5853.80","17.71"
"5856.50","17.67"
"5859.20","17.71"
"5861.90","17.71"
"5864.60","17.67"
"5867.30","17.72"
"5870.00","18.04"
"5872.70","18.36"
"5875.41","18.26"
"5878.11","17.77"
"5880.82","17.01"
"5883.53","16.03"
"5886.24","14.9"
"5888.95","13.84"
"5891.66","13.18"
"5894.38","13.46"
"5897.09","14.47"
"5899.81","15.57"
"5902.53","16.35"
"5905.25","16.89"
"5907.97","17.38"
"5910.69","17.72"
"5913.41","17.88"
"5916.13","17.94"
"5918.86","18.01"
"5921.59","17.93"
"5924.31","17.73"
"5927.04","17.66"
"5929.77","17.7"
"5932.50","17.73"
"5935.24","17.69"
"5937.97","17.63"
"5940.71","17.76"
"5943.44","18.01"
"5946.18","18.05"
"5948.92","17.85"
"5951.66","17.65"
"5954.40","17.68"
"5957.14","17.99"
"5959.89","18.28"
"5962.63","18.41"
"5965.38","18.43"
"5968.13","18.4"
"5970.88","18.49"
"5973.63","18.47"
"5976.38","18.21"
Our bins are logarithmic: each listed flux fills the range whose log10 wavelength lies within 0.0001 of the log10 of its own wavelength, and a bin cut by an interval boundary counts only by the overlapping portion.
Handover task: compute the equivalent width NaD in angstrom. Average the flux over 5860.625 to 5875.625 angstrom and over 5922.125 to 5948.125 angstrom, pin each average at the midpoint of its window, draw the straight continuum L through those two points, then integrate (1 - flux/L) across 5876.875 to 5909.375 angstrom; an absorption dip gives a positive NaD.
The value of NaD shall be 4.2 angstrom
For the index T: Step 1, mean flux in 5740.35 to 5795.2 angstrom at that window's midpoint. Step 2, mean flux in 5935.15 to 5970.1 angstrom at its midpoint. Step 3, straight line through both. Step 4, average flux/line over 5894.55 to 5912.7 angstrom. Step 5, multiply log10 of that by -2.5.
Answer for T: 0.11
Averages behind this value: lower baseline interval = 18.2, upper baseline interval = 18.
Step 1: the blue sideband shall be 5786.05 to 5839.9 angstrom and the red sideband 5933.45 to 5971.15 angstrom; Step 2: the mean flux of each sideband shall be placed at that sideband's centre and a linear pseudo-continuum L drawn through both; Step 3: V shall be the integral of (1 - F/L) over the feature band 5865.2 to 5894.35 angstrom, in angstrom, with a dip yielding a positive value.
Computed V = 2.8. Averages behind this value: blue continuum 18.3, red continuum 18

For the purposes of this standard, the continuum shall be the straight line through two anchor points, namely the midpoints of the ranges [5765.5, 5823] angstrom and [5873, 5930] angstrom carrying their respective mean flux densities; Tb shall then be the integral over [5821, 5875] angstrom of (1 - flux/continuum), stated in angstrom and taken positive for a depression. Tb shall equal -2.4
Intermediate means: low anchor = 18.1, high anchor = 16.6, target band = 18.1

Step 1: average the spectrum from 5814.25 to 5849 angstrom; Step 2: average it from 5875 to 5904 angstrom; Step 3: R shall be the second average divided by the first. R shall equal 0.84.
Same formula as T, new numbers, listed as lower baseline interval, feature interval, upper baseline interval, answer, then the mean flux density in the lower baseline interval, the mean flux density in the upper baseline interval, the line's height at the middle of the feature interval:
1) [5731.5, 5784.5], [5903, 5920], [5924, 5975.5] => 0.03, 18.3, 18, 18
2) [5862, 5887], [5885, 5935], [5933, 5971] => 0.07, 17.4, 18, 17.7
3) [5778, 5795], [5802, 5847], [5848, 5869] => -0.05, 17.4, 17.7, 17.6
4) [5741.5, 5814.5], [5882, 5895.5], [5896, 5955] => 0.23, 18.2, 17.4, 17.6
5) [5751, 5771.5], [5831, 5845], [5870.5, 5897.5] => -0.10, 18.3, 15.8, 16.8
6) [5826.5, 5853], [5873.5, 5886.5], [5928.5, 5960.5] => 0.07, 18.2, 17.8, 18.1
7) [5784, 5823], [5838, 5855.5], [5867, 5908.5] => -0.06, 18.2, 16.1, 17.1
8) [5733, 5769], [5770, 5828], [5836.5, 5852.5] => 0.02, 18.6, 18.1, 18.4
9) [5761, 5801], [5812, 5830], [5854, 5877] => -0.03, 17.9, 17.9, 17.9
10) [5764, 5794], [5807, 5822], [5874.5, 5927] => -0.07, 17.7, 16.5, 17.4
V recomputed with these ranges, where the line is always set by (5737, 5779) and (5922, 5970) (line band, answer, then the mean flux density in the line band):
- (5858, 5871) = 0.3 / 17.8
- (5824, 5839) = -0.1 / 18.4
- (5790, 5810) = 0.0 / 18.3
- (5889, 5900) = 2.5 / 14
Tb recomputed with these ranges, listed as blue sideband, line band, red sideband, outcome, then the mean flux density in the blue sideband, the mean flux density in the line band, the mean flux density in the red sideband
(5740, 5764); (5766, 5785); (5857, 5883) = 0.83 angstrom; 18.7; 17.7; 17.7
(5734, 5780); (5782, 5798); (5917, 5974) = 0.66 angstrom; 18.5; 17.6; 18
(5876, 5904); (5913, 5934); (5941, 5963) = -1.34 angstrom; 15.3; 17.8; 18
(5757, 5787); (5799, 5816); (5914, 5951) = -0.56 angstrom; 17.8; 18.4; 17.8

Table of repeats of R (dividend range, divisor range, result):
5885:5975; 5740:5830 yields 0.94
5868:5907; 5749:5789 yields 0.89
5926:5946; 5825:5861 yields 0.98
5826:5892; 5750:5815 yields 0.97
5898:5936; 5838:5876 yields 0.97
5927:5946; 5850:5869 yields 1.00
